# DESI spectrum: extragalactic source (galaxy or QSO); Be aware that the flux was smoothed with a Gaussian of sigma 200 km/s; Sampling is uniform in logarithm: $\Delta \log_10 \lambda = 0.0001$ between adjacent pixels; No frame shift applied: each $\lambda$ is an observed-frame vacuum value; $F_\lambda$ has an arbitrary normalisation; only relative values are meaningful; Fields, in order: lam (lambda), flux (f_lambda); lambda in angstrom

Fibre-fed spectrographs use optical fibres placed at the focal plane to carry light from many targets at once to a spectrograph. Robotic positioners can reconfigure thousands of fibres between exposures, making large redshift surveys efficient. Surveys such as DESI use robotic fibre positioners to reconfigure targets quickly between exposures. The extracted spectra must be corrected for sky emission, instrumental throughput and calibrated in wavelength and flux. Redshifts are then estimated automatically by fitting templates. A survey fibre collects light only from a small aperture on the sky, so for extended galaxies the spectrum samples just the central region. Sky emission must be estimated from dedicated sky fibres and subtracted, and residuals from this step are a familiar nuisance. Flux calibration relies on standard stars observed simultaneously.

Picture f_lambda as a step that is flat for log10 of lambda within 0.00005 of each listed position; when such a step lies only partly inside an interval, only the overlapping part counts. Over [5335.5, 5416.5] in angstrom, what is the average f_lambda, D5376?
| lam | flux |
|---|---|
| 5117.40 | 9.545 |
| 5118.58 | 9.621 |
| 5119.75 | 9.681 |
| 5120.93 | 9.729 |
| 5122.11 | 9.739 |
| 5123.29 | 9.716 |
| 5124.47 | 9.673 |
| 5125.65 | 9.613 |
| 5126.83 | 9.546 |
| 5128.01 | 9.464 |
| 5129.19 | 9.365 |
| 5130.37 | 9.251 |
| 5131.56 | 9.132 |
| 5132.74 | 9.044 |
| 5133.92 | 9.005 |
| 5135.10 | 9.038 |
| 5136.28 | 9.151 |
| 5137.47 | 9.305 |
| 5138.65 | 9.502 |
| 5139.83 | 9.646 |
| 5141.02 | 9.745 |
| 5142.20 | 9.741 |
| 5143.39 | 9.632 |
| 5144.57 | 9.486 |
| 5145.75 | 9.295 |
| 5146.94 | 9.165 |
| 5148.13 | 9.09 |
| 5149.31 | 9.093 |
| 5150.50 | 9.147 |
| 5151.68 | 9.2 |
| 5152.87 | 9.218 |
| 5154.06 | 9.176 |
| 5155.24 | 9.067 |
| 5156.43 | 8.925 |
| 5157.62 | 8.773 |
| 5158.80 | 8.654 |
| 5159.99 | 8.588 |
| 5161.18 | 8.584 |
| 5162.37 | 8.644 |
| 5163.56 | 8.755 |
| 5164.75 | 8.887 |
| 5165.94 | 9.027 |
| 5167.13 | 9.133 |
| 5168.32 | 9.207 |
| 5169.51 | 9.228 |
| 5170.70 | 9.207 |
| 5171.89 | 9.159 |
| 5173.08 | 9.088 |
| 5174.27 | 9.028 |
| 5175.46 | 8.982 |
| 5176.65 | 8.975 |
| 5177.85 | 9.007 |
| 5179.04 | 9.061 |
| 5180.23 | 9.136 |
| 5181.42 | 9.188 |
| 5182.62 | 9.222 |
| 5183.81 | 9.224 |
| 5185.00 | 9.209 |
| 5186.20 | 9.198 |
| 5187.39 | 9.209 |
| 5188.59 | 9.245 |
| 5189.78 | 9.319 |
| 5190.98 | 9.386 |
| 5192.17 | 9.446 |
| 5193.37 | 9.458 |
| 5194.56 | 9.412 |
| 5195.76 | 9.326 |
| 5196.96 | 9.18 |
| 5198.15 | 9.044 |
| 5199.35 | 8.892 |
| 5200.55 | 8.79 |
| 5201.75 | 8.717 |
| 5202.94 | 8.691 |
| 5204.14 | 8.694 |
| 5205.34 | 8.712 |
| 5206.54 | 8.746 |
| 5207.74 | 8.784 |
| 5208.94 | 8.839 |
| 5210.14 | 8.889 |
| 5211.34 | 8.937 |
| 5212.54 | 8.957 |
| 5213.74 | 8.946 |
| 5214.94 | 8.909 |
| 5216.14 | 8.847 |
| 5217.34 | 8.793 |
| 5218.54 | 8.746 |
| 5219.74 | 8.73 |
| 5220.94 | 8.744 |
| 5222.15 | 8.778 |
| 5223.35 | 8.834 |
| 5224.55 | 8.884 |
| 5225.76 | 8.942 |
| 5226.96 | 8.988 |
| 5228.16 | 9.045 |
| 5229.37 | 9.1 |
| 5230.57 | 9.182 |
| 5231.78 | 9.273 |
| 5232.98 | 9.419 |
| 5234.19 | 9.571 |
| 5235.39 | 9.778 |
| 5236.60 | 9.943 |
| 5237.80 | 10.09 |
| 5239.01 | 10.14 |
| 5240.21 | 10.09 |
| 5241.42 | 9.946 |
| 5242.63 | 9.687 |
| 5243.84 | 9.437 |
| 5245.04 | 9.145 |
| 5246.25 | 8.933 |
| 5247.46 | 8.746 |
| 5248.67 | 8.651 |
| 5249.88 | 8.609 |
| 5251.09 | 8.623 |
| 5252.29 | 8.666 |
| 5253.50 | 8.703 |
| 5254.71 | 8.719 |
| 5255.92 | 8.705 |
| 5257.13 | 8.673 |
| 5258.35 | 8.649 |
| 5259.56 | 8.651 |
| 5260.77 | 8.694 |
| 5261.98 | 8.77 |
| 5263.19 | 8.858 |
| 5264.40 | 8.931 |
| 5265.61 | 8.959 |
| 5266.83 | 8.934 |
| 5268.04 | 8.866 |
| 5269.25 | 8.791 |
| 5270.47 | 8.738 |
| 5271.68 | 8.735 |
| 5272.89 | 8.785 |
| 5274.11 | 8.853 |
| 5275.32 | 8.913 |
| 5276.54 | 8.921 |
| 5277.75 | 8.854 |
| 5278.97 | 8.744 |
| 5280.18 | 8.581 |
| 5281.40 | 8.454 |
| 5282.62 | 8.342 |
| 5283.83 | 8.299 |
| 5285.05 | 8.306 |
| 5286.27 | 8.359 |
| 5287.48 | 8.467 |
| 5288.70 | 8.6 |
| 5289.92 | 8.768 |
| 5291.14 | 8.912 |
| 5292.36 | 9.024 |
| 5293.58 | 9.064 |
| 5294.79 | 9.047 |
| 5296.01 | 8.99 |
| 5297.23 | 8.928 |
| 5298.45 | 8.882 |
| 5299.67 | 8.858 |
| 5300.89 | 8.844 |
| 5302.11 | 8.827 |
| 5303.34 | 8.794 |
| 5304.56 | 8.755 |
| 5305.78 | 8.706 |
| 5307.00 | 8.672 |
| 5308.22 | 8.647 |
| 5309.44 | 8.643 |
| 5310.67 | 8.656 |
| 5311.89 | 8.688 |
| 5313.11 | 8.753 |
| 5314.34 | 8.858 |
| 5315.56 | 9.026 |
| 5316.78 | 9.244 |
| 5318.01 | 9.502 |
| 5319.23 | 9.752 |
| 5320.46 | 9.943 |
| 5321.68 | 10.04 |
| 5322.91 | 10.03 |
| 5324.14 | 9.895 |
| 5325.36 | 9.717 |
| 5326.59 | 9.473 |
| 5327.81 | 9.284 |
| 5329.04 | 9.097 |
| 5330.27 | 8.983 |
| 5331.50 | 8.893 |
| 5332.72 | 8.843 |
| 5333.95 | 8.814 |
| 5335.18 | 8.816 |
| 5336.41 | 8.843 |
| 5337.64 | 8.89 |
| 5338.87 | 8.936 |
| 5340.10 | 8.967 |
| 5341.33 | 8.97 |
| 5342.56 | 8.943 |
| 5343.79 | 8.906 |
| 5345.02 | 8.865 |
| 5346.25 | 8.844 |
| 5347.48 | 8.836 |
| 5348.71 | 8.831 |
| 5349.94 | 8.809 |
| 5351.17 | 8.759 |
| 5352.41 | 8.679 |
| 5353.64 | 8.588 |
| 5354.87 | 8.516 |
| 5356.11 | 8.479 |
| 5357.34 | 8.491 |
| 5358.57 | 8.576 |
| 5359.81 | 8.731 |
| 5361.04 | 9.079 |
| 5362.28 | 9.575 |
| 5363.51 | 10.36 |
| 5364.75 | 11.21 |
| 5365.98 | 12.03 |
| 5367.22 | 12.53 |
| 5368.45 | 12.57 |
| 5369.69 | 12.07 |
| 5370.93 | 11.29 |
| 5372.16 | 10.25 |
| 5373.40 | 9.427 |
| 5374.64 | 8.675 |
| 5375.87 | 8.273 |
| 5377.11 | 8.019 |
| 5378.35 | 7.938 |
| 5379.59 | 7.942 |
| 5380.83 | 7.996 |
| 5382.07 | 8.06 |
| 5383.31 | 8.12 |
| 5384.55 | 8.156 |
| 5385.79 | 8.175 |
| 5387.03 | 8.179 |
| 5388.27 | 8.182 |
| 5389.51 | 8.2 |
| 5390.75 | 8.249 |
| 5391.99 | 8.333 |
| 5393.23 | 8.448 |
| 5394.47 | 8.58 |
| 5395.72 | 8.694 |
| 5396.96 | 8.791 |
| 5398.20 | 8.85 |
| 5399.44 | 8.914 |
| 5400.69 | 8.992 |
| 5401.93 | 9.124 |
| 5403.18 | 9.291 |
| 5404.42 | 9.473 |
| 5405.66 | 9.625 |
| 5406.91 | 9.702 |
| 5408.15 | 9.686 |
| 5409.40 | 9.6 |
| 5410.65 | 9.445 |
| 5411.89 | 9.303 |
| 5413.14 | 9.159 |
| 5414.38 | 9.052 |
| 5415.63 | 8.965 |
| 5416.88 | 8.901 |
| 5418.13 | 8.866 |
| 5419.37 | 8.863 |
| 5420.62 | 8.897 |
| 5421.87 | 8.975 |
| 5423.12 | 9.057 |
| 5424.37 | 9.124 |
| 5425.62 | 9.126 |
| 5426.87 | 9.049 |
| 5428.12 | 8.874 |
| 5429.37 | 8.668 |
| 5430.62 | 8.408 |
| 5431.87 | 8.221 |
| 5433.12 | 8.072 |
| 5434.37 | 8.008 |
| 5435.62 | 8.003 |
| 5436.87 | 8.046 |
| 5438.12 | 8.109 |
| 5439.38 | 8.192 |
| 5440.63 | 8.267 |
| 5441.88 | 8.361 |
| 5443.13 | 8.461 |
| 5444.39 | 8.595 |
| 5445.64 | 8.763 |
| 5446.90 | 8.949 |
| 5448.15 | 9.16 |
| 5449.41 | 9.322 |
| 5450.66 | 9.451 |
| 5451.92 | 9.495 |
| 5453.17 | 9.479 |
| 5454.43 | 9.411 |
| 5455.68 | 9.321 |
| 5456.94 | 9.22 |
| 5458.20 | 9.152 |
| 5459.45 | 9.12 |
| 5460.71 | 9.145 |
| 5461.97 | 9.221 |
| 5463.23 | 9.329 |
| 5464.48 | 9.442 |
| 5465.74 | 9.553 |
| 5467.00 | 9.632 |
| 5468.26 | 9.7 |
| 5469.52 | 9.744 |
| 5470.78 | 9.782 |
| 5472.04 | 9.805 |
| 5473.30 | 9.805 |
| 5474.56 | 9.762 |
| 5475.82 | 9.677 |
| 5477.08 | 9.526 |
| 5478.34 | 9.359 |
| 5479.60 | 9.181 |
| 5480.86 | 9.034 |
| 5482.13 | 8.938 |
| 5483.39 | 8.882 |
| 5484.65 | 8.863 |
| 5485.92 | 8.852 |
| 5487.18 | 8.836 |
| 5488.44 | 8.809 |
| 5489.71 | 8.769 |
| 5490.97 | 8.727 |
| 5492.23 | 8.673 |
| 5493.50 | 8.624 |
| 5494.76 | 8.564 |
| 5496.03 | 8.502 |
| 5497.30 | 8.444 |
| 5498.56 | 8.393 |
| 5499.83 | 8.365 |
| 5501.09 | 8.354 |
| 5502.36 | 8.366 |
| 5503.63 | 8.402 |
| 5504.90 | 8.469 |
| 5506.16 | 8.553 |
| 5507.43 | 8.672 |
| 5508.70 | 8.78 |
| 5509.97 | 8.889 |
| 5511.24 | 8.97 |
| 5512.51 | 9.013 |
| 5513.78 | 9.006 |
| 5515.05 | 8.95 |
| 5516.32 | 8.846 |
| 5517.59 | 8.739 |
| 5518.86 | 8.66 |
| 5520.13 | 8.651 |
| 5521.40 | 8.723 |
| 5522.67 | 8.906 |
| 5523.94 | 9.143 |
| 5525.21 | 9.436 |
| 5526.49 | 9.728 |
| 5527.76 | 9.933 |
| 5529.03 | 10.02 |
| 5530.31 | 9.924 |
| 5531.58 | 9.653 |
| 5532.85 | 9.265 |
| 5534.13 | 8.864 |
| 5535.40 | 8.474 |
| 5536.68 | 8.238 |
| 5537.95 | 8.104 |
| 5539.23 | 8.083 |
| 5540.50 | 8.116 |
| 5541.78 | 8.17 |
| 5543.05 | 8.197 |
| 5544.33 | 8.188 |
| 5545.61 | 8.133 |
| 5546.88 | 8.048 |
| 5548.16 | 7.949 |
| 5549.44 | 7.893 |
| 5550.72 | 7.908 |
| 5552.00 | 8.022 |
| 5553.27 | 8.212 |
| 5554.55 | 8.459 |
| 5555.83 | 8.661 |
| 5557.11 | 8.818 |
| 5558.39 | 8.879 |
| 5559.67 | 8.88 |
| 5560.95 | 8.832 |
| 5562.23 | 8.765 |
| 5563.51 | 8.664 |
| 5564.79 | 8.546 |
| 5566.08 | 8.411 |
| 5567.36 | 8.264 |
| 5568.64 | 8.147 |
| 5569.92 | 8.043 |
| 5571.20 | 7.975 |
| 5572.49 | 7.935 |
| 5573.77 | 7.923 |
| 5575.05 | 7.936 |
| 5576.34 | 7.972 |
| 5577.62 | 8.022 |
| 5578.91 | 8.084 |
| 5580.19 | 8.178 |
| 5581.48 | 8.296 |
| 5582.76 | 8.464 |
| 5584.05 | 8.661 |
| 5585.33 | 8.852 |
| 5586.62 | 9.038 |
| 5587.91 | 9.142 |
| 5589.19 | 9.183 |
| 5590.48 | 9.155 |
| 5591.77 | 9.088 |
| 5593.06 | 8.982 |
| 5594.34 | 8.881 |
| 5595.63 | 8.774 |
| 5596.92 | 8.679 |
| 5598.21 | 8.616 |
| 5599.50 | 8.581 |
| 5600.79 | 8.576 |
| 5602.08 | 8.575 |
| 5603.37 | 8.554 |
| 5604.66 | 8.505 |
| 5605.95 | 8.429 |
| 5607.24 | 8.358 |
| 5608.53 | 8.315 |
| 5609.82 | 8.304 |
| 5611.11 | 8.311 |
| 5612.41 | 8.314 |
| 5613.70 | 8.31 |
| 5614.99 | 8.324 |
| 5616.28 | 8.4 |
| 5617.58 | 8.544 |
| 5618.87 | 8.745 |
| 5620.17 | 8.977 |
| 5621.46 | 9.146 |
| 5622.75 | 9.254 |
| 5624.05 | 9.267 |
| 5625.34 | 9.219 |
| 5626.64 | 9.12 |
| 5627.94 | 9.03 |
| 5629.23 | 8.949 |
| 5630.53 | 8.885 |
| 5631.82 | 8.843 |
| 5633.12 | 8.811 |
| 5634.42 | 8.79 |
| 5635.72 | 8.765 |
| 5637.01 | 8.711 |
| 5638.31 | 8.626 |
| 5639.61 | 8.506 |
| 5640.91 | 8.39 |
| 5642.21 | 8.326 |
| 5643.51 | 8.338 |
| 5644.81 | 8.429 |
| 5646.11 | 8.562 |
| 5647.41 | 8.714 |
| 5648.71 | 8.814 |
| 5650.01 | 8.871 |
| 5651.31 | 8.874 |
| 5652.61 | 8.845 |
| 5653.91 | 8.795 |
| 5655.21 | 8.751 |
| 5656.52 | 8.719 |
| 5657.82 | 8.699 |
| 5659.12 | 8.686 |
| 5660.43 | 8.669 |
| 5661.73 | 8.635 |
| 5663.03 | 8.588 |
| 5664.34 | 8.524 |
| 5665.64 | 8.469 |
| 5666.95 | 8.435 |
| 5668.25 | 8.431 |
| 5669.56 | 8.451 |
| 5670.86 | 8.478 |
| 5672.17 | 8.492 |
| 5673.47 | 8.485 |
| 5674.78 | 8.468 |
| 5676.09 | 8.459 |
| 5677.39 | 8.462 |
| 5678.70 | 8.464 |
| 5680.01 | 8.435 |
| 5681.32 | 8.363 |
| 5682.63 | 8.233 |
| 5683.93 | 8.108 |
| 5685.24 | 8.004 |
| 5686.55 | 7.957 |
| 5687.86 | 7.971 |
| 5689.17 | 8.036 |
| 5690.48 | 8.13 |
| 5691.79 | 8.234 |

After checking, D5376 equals 9.11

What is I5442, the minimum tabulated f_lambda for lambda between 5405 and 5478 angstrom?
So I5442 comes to 8.003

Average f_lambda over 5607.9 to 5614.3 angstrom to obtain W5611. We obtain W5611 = 8.31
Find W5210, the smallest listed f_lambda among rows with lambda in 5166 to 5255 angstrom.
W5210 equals 8.609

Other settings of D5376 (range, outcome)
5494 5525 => 8.69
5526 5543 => 8.94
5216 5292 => 8.93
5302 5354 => 9.03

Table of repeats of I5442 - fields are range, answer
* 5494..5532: 8.354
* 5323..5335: 8.814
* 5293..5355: 8.516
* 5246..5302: 8.299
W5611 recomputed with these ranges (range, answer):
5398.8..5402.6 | 9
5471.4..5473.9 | 9.8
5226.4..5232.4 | 9.12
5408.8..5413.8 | 9.38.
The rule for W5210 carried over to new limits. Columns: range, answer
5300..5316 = 8.643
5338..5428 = 7.938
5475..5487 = 8.852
